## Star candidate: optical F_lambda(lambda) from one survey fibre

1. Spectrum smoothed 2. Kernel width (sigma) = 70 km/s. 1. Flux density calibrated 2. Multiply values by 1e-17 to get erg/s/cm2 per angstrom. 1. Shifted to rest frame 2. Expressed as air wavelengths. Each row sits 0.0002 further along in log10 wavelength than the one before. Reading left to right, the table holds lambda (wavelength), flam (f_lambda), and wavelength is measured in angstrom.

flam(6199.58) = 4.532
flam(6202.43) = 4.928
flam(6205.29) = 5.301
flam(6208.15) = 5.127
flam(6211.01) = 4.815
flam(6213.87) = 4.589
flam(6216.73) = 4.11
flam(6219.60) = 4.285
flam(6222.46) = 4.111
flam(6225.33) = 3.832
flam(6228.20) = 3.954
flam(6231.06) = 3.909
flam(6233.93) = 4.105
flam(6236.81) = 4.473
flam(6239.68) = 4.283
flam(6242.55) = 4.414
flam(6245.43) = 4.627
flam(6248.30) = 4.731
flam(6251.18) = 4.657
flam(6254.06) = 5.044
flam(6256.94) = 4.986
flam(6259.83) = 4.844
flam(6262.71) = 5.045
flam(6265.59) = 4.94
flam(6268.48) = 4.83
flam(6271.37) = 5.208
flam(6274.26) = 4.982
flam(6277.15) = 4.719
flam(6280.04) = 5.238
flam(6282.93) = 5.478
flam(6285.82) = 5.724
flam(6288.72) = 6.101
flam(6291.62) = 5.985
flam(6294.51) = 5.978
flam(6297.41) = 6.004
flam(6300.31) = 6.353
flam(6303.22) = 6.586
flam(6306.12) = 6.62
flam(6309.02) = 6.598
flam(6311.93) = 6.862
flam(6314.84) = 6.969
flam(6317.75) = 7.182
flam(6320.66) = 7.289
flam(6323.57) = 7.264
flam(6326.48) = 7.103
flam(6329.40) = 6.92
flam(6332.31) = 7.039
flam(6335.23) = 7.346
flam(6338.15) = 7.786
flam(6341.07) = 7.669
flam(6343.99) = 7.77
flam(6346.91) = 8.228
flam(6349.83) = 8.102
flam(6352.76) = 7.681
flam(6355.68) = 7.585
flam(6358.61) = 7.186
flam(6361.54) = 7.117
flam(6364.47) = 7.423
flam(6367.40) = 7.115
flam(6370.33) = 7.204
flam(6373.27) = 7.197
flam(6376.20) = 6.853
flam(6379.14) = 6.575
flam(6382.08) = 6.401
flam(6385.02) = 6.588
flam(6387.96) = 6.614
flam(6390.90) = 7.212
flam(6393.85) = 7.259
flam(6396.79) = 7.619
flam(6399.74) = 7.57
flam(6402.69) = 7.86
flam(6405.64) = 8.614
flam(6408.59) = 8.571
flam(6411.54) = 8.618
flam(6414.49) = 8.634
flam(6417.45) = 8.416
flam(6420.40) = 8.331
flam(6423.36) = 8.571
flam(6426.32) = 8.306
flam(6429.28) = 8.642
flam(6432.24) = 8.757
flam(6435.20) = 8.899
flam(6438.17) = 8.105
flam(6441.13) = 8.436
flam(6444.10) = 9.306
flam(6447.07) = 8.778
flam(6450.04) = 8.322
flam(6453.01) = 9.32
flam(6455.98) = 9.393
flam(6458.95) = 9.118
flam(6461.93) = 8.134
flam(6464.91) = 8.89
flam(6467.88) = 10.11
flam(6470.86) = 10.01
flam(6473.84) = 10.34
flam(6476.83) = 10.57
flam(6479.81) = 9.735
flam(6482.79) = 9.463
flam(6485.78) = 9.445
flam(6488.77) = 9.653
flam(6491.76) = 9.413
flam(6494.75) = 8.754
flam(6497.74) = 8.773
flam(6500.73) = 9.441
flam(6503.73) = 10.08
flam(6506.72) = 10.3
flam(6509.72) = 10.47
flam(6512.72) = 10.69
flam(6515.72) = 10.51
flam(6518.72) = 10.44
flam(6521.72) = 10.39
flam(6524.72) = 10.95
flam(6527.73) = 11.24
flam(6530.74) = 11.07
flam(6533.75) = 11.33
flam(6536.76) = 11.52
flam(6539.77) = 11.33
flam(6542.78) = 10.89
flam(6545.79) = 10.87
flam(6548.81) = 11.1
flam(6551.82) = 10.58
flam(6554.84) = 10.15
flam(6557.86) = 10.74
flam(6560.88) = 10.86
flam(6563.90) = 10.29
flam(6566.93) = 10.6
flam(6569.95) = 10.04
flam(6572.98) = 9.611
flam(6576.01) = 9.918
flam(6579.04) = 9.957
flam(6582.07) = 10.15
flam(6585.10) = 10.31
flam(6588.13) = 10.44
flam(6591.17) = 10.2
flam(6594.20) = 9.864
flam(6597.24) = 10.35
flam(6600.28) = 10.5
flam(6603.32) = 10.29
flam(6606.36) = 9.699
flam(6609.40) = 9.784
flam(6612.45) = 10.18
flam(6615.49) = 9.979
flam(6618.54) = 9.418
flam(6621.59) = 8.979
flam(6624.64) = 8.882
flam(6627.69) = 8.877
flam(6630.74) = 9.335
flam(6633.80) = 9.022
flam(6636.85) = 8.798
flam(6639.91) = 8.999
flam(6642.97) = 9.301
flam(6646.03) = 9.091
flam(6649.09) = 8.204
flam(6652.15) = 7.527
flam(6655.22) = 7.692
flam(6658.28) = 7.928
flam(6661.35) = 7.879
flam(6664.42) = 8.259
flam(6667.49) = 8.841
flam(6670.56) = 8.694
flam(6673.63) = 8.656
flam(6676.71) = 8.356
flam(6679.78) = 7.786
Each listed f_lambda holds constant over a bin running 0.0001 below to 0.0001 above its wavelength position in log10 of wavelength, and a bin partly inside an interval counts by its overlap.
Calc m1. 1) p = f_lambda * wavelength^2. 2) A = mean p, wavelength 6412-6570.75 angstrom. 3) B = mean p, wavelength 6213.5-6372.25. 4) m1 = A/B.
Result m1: 1.7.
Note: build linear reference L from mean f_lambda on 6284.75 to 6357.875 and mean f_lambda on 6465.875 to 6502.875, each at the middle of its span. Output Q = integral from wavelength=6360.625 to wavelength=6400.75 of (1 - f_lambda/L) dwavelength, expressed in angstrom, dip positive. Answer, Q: 4.6 angstrom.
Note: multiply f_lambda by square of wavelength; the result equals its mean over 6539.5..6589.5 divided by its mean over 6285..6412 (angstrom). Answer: 1.56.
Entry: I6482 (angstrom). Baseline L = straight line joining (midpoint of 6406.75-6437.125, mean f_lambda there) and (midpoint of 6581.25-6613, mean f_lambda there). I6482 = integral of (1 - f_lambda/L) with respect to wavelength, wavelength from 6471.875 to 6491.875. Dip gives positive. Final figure -1.6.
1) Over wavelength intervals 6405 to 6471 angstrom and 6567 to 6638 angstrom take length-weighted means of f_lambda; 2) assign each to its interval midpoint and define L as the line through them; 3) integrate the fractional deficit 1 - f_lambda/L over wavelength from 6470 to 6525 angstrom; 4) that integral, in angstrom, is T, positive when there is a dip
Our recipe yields -4.85 angstrom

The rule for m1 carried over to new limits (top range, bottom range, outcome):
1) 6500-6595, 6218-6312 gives 2.24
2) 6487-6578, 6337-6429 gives 1.42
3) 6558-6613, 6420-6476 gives 1.18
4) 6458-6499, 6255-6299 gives 1.89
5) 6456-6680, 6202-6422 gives 1.67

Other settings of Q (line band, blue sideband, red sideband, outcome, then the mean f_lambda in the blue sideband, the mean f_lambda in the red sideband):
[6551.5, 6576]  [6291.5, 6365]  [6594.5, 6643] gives -3.4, 7.12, 9.54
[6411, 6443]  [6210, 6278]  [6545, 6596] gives -3.0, 4.56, 10.3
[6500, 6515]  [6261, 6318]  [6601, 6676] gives -4.8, 5.84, 8.94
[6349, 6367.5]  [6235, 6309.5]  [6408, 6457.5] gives -0.9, 5.3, 8.67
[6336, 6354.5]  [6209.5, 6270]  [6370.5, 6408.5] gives -4.1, 4.51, 7.25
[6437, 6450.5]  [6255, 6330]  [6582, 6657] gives -1.9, 5.98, 9.41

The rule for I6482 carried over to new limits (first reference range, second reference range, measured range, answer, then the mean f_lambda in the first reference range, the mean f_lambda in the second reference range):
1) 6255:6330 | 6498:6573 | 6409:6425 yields -0.32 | 5.98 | 10.6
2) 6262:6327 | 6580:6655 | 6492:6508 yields -2.38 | 6.04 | 9.48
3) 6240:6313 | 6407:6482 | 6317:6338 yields -2.22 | 5.44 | 8.98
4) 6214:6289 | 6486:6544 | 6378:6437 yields 1.12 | 4.69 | 10.4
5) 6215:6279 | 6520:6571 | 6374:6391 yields 1.64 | 4.55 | 10.8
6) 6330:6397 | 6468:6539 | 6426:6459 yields 0.54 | 7.27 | 10.2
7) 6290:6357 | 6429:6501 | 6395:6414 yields 0.33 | 7.08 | 9.2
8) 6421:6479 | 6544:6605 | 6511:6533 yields -2.19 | 9.05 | 10.3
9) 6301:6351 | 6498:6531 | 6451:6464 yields 0.68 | 7.24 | 10.4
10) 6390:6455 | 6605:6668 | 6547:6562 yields -3.43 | 8.39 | 8.89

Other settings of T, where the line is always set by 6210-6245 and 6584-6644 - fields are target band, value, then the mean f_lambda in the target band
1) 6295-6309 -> -2.9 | 6.38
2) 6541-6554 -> -3.1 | 10.8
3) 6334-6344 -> -3.1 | 7.63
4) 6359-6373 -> -2.3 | 7.21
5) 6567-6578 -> -1.1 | 9.96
